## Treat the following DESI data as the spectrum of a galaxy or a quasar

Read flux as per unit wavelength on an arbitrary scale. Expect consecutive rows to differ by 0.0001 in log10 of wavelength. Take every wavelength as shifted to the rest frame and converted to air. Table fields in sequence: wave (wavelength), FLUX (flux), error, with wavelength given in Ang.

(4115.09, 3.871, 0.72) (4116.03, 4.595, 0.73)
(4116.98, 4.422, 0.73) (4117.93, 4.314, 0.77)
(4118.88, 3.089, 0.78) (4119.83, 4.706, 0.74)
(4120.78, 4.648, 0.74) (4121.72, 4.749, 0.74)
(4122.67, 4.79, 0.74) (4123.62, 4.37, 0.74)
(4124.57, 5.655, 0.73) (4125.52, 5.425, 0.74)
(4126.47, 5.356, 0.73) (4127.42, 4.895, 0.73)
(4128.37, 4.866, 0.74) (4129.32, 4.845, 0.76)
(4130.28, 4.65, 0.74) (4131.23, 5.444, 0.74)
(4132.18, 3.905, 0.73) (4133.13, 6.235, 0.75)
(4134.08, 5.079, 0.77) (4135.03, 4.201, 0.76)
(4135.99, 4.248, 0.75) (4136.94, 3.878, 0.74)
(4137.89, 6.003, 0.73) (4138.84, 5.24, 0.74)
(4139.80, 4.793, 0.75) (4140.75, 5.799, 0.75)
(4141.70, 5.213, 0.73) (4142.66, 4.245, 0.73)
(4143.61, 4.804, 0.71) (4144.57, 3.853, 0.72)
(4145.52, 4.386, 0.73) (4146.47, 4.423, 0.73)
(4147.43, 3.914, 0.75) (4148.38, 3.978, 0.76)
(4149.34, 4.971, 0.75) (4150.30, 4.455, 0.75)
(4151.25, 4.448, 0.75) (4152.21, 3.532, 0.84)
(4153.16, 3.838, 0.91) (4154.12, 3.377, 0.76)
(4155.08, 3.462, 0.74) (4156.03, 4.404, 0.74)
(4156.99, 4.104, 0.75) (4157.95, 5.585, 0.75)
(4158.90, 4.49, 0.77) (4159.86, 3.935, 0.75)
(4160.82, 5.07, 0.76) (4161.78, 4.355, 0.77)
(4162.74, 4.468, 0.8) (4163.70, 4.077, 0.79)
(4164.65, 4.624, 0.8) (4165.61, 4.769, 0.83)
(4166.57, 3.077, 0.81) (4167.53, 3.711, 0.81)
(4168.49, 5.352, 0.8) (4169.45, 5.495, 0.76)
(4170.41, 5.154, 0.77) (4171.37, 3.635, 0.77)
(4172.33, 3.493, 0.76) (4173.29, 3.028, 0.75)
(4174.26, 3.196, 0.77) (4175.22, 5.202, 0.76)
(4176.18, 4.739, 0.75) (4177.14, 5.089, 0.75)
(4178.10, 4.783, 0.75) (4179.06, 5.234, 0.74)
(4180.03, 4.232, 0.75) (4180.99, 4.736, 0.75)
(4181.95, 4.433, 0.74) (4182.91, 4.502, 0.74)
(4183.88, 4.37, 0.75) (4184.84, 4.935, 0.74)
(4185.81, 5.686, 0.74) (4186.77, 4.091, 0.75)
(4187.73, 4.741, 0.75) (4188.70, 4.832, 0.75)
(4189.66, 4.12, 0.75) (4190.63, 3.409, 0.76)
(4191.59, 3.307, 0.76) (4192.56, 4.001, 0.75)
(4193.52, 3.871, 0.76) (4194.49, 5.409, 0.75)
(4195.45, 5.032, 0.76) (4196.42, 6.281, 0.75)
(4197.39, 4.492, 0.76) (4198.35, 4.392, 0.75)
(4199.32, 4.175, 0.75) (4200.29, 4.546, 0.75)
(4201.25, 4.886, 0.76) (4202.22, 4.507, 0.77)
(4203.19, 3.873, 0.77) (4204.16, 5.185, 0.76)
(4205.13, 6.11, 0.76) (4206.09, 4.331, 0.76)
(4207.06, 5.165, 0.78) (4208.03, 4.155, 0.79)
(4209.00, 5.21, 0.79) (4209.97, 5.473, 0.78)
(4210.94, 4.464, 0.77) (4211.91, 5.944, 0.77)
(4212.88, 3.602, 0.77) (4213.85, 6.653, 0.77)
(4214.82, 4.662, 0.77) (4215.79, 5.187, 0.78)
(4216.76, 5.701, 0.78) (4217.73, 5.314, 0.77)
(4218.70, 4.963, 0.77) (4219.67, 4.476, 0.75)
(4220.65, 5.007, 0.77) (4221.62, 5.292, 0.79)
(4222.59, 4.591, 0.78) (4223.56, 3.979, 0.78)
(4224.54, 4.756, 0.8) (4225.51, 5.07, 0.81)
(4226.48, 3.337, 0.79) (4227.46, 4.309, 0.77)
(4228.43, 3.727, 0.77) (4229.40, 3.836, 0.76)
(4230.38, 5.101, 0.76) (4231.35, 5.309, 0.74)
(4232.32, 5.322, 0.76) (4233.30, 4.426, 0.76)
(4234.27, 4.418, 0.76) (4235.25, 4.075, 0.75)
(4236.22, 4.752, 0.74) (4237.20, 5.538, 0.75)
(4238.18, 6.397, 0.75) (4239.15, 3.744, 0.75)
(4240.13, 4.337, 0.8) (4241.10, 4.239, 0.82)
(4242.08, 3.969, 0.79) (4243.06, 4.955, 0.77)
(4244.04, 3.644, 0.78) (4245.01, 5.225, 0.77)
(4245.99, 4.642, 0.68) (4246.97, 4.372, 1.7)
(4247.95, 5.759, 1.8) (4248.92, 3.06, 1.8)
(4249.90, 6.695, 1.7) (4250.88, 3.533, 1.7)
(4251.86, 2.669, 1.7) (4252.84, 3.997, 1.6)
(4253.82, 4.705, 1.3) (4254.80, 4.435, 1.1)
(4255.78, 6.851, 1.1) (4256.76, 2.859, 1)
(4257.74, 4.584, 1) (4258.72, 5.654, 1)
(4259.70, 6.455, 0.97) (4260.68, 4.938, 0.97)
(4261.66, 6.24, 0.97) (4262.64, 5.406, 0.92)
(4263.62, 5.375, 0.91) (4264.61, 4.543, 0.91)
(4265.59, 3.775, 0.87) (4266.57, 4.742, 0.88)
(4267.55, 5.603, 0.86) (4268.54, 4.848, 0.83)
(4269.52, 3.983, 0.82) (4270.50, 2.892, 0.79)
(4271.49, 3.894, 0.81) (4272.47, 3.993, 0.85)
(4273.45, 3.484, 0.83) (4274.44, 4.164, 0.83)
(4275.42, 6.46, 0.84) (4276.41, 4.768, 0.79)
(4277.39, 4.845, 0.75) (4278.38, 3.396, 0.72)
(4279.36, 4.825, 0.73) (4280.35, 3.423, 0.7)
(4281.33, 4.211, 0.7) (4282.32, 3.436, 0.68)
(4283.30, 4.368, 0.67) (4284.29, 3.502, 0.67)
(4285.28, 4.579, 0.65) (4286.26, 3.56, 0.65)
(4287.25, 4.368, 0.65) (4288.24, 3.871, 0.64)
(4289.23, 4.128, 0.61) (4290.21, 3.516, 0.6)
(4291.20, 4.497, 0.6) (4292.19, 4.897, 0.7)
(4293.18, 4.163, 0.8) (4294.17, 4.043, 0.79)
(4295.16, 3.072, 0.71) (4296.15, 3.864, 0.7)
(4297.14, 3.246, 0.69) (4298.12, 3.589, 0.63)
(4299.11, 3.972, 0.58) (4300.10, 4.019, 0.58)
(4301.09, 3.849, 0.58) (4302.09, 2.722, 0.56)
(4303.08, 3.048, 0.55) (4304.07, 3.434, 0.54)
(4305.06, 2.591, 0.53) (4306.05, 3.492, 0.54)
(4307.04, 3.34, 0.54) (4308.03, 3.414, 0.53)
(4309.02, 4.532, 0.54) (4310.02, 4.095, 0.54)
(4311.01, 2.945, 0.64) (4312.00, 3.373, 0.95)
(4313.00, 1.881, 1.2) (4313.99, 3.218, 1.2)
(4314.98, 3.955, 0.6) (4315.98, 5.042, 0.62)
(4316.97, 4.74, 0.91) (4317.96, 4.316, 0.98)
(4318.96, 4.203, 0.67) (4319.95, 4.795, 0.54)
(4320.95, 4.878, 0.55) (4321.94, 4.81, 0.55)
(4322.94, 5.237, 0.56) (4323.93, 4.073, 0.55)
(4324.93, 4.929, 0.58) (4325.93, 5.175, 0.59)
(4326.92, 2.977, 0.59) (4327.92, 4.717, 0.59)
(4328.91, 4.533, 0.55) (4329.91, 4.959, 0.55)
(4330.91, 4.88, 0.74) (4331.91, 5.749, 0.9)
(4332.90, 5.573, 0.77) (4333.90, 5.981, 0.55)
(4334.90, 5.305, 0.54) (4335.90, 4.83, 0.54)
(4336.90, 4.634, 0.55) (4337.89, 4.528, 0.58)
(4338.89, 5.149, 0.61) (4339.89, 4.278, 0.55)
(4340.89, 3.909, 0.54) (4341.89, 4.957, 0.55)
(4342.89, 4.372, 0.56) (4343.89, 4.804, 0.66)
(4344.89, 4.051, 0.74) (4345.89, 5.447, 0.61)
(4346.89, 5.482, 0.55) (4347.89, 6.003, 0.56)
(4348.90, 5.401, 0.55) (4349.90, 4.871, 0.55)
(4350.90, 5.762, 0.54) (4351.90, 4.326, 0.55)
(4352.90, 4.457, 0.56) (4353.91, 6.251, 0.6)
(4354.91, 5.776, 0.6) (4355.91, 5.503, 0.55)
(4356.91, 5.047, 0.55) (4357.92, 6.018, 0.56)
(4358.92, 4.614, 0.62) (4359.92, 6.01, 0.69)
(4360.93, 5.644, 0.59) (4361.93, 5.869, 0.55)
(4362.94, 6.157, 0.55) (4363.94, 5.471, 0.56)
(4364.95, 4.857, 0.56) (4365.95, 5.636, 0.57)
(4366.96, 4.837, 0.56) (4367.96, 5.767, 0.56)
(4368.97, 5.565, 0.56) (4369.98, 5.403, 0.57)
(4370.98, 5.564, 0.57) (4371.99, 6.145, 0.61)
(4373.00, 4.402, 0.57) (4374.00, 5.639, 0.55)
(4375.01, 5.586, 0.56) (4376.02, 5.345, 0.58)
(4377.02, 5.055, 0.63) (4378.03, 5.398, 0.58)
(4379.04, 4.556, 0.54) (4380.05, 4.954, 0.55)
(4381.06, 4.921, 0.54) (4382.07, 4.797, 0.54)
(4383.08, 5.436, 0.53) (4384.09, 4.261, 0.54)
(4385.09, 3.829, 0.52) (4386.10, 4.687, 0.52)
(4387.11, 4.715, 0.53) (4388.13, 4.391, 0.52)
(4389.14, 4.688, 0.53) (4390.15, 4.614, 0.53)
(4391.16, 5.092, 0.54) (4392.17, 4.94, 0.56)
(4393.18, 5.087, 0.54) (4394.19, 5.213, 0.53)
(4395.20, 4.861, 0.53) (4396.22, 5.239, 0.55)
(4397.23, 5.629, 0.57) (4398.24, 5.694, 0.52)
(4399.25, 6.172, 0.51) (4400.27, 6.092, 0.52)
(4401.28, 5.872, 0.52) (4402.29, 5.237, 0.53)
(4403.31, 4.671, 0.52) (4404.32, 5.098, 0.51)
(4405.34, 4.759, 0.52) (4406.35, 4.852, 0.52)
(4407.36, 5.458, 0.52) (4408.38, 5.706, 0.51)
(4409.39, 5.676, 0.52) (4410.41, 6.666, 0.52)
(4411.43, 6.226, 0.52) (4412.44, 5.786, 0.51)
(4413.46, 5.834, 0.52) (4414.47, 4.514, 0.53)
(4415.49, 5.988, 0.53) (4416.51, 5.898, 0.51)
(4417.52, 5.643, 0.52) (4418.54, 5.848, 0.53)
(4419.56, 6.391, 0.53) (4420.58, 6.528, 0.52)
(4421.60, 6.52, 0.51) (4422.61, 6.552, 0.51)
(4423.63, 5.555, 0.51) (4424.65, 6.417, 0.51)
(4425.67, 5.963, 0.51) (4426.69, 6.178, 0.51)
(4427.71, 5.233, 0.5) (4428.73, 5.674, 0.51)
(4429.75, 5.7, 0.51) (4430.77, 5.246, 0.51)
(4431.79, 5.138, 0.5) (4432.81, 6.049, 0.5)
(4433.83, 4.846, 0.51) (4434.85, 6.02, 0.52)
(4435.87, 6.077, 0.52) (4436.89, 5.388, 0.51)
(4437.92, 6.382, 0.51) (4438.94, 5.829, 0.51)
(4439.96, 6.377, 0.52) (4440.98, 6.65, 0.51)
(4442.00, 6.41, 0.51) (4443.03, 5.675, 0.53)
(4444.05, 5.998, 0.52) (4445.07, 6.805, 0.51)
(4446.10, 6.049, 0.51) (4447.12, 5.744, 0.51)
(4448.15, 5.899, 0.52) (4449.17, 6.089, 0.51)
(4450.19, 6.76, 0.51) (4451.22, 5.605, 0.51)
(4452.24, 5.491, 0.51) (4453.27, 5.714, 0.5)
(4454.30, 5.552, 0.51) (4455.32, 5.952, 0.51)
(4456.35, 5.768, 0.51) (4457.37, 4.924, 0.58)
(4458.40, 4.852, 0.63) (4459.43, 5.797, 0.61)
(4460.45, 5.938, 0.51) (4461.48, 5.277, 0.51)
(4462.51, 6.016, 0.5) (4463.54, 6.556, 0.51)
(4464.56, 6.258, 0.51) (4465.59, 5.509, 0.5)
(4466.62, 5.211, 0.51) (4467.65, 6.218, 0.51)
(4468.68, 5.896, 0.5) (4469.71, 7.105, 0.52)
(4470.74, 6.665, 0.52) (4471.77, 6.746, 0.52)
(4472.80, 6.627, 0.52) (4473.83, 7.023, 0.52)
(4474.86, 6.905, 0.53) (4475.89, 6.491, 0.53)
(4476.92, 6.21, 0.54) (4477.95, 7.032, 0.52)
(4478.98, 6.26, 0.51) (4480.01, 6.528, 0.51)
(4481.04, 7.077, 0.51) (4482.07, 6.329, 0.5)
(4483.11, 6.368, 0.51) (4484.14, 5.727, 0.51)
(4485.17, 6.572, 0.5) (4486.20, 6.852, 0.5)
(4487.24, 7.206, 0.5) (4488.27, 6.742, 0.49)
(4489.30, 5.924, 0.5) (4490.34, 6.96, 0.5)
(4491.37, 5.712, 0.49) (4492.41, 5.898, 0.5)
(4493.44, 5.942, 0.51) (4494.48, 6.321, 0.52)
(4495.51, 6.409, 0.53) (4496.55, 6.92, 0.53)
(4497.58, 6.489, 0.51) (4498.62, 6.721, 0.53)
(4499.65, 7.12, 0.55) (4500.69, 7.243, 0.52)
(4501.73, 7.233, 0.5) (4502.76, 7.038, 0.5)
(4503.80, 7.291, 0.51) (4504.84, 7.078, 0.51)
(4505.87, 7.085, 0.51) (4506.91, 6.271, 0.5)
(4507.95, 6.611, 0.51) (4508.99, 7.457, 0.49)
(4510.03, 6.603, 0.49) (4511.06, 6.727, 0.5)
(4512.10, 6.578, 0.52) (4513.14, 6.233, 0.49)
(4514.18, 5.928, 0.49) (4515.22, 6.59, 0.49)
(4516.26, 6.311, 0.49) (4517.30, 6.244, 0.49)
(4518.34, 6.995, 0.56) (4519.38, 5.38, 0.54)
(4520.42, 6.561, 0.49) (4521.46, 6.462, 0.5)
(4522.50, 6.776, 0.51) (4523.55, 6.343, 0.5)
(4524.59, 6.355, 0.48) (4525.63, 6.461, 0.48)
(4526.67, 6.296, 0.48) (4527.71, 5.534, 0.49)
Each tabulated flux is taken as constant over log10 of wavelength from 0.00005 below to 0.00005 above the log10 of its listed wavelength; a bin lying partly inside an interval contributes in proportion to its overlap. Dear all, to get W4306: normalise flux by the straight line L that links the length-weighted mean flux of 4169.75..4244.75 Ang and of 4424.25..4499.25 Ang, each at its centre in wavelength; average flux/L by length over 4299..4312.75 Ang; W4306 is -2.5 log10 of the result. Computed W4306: 0.45 mag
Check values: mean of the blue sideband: 4.64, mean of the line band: 3.44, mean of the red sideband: 6.12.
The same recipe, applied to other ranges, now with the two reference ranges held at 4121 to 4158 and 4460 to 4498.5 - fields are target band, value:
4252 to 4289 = 0.181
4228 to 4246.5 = 0.117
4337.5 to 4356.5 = 0.139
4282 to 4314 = 0.431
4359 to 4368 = 0.049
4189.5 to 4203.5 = 0.116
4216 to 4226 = 0.029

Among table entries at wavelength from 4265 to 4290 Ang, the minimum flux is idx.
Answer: 2.892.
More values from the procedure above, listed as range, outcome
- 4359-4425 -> 3.829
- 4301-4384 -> 1.881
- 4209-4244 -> 3.337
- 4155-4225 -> 3.028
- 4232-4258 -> 2.669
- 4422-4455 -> 4.846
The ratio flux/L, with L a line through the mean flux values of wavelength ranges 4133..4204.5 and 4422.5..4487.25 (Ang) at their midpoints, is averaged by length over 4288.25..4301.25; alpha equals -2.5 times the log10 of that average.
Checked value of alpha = 0.305 mag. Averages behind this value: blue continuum 4.49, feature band 3.91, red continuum 6.07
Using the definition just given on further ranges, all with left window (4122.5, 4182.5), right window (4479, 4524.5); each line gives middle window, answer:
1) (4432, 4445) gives 0.039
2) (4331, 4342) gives 0.129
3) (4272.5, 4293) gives 0.251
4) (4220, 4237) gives 0.098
